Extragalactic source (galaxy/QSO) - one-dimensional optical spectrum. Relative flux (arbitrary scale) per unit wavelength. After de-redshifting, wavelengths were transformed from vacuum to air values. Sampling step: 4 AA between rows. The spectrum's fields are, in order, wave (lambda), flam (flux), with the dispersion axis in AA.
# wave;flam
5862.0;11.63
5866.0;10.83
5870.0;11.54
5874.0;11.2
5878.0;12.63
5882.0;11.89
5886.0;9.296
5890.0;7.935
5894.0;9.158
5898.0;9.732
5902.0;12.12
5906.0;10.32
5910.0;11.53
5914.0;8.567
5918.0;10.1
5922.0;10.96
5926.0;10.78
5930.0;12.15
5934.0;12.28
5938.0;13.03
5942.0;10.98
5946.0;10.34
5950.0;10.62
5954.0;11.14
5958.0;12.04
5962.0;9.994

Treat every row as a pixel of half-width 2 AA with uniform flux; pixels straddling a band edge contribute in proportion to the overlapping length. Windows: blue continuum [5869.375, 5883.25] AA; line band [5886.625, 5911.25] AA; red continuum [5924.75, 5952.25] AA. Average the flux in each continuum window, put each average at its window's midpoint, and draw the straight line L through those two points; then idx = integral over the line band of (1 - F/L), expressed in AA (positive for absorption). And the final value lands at 3.49 AA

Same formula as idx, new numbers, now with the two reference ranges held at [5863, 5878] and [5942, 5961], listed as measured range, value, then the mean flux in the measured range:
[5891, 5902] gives 1.44 AA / 9.79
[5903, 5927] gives 1.59 AA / 10.4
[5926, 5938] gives -1.12 AA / 12.1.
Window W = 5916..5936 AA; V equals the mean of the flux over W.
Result 11.3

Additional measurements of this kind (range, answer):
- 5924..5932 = 11.5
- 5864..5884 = 11.6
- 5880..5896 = 9.57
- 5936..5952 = 11.2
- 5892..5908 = 10.3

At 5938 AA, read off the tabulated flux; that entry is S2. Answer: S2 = 13.03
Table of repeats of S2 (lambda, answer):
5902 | 12.12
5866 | 10.83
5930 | 12.15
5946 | 10.34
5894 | 9.158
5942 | 10.98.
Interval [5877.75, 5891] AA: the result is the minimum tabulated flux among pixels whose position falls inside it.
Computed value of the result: 7.935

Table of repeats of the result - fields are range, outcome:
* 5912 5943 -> 8.567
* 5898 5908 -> 9.732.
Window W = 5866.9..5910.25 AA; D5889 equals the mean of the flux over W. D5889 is 10.6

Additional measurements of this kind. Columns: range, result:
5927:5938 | 12.2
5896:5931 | 10.7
